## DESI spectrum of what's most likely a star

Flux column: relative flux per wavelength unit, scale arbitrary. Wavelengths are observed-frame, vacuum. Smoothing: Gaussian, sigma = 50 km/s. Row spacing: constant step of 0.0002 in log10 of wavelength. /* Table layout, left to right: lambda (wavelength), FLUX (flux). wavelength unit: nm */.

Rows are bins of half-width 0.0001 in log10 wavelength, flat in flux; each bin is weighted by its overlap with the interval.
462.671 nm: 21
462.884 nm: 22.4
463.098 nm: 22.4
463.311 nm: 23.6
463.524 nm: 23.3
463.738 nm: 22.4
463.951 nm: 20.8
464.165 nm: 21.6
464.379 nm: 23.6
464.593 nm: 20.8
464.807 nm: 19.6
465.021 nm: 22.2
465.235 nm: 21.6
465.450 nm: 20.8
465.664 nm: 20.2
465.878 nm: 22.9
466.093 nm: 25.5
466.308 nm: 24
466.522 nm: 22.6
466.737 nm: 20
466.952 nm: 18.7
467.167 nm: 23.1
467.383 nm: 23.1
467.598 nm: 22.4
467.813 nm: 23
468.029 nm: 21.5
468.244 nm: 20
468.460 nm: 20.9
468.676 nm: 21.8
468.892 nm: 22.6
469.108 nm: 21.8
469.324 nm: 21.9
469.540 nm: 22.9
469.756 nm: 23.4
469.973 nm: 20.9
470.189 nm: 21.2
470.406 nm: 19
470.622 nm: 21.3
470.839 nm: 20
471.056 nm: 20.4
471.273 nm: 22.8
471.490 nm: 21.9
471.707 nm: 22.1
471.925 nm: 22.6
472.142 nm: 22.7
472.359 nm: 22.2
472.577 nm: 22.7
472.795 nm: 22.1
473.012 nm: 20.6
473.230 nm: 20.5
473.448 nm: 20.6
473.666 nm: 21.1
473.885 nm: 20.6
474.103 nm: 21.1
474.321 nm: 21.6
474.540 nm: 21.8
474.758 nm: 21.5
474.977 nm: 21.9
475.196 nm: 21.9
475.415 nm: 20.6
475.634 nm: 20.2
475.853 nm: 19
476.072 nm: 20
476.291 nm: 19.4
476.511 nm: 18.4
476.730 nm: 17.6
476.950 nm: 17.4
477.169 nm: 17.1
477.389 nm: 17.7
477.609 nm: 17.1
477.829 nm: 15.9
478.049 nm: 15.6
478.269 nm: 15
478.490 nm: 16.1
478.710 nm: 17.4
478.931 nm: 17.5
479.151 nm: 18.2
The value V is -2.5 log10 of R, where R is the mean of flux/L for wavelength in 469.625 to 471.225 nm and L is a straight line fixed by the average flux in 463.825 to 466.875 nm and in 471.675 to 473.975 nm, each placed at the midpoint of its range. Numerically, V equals 0.035 mag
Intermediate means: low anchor 21.8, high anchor 21.6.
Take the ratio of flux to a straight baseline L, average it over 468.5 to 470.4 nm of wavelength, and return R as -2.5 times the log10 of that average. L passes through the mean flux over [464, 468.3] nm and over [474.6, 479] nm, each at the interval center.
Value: -0.05 mag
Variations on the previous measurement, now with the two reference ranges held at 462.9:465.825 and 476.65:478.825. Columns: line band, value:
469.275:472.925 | -0.14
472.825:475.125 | -0.17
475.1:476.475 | -0.15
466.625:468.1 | -0.05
